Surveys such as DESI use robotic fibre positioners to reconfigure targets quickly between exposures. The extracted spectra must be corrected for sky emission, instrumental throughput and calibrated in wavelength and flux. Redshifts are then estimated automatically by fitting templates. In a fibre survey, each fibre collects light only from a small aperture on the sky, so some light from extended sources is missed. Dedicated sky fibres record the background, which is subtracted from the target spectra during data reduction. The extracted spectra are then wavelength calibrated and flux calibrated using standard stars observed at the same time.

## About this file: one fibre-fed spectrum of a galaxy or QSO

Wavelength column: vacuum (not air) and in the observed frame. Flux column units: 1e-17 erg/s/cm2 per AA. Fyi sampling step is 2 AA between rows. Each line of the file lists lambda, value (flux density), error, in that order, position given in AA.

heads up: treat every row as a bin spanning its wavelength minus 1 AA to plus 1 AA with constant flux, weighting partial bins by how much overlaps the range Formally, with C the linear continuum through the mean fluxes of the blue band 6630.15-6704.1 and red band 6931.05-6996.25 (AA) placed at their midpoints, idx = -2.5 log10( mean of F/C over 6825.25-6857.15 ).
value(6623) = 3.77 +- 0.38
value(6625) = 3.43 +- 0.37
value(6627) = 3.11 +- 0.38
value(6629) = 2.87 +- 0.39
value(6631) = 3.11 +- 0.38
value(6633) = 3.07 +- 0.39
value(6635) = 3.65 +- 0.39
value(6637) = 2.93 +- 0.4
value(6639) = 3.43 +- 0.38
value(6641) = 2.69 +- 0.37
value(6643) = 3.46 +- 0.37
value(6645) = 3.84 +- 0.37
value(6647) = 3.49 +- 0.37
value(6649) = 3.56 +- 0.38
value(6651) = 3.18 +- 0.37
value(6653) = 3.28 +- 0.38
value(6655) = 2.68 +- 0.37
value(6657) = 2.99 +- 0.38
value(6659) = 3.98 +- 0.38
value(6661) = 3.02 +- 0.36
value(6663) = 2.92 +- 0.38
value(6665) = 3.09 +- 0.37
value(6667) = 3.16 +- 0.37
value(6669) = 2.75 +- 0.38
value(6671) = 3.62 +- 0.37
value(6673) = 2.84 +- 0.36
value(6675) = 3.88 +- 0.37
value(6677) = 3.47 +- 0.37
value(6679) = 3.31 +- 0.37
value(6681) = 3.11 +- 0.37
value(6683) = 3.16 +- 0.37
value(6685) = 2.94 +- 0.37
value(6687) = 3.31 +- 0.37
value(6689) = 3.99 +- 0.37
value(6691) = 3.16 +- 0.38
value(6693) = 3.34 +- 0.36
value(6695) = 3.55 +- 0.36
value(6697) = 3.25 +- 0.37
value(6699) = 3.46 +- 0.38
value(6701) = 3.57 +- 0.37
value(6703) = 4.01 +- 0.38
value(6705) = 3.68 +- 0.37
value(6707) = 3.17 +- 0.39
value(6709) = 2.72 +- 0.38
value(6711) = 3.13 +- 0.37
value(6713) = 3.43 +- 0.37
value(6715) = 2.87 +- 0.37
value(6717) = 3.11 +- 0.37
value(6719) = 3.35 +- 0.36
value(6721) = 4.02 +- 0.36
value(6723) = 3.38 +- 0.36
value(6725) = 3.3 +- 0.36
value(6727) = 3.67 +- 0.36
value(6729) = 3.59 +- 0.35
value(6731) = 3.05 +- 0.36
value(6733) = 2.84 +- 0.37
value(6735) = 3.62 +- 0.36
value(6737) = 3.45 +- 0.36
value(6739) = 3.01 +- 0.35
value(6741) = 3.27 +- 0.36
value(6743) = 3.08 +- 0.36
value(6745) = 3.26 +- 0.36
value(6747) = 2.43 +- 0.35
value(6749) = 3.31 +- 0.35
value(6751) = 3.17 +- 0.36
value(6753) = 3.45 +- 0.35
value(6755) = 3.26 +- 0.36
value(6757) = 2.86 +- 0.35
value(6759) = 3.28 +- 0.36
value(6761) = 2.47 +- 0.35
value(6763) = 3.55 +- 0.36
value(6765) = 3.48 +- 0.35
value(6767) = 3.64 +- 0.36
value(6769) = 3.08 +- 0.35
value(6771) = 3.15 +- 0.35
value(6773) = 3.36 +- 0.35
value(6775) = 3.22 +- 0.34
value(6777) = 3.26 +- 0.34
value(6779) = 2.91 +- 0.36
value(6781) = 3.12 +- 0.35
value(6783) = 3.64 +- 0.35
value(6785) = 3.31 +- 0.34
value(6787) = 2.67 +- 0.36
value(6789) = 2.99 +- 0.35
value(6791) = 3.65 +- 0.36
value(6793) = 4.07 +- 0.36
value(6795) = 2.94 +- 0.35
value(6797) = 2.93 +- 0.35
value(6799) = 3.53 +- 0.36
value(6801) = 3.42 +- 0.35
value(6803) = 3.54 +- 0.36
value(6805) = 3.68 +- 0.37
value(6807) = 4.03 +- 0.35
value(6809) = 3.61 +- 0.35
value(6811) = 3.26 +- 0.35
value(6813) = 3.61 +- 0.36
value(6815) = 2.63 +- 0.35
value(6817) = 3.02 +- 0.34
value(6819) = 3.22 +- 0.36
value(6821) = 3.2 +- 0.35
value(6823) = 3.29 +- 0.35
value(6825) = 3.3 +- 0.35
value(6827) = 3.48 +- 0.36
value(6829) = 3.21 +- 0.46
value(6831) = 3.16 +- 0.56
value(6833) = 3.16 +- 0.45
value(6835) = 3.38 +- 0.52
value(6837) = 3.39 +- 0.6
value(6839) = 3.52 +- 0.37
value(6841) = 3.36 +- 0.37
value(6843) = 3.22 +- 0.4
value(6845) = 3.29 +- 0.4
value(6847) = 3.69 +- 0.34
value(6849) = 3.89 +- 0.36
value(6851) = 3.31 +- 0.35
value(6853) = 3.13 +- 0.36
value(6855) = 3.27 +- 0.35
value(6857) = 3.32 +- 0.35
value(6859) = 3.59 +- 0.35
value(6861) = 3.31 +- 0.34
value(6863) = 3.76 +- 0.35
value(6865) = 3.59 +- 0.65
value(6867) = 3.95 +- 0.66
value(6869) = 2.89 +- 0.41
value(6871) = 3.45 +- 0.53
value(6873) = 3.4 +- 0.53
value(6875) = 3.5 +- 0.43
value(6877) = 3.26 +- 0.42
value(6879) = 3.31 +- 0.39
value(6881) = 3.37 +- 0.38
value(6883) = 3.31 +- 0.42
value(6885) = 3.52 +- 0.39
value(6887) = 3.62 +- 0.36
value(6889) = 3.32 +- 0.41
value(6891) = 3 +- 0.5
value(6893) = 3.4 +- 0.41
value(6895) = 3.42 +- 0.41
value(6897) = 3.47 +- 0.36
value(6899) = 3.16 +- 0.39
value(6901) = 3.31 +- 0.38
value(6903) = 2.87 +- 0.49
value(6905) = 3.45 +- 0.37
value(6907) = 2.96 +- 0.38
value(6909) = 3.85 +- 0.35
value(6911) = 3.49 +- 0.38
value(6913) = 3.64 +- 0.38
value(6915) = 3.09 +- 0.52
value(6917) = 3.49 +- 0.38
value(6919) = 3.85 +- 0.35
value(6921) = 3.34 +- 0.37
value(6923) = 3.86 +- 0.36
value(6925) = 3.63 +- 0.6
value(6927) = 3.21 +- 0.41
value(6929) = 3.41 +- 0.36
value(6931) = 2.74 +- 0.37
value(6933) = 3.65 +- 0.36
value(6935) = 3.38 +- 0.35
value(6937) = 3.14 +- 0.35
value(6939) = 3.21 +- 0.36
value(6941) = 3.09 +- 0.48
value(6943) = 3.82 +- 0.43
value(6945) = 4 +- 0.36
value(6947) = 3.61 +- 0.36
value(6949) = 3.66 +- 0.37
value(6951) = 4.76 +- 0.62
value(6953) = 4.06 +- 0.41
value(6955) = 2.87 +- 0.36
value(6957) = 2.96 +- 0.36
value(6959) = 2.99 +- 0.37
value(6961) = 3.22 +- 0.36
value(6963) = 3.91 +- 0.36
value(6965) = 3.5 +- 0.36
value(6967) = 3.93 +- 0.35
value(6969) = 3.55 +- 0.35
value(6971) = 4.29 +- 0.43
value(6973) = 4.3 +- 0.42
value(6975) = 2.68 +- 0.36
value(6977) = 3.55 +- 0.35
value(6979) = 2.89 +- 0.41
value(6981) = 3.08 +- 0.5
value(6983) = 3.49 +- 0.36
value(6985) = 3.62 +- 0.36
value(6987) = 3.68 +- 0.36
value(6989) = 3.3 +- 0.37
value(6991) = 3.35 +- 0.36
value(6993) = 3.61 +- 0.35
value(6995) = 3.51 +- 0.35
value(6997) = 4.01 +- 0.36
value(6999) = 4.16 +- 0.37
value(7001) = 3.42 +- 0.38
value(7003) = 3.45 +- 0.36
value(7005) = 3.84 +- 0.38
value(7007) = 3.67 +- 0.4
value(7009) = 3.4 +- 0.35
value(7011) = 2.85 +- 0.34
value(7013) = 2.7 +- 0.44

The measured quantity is 0.02 mag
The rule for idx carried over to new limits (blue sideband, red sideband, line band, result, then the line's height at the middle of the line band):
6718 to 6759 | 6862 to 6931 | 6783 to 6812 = -0.03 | 3.32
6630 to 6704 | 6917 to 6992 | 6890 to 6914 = 0.04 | 3.47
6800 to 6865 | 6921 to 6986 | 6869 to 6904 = 0.04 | 3.44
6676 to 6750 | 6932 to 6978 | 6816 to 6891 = 0.03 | 3.46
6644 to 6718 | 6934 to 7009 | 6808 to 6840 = 0.05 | 3.42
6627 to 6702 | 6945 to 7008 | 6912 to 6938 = 0.04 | 3.53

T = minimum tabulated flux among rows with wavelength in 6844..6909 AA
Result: 2.87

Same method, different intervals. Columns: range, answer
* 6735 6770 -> 2.43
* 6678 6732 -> 2.72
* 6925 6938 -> 2.74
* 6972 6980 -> 2.68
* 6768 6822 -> 2.63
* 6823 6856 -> 3.13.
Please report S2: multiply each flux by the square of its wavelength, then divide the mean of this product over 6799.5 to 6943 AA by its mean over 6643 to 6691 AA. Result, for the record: 1.1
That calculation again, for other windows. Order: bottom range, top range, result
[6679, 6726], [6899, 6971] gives 1.11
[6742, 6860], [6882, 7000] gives 1.10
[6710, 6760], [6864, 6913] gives 1.09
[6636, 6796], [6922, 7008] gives 1.16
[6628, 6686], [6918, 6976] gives 1.20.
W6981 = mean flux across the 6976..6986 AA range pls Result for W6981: 3.33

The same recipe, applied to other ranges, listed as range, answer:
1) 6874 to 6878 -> 3.38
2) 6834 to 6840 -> 3.43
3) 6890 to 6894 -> 3.2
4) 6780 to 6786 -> 3.36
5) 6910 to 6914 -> 3.57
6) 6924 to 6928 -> 3.42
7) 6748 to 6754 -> 3.31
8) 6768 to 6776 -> 3.2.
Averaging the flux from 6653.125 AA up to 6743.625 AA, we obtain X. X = 3.3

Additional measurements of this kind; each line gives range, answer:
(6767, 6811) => 3.34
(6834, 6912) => 3.39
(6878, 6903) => 3.33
